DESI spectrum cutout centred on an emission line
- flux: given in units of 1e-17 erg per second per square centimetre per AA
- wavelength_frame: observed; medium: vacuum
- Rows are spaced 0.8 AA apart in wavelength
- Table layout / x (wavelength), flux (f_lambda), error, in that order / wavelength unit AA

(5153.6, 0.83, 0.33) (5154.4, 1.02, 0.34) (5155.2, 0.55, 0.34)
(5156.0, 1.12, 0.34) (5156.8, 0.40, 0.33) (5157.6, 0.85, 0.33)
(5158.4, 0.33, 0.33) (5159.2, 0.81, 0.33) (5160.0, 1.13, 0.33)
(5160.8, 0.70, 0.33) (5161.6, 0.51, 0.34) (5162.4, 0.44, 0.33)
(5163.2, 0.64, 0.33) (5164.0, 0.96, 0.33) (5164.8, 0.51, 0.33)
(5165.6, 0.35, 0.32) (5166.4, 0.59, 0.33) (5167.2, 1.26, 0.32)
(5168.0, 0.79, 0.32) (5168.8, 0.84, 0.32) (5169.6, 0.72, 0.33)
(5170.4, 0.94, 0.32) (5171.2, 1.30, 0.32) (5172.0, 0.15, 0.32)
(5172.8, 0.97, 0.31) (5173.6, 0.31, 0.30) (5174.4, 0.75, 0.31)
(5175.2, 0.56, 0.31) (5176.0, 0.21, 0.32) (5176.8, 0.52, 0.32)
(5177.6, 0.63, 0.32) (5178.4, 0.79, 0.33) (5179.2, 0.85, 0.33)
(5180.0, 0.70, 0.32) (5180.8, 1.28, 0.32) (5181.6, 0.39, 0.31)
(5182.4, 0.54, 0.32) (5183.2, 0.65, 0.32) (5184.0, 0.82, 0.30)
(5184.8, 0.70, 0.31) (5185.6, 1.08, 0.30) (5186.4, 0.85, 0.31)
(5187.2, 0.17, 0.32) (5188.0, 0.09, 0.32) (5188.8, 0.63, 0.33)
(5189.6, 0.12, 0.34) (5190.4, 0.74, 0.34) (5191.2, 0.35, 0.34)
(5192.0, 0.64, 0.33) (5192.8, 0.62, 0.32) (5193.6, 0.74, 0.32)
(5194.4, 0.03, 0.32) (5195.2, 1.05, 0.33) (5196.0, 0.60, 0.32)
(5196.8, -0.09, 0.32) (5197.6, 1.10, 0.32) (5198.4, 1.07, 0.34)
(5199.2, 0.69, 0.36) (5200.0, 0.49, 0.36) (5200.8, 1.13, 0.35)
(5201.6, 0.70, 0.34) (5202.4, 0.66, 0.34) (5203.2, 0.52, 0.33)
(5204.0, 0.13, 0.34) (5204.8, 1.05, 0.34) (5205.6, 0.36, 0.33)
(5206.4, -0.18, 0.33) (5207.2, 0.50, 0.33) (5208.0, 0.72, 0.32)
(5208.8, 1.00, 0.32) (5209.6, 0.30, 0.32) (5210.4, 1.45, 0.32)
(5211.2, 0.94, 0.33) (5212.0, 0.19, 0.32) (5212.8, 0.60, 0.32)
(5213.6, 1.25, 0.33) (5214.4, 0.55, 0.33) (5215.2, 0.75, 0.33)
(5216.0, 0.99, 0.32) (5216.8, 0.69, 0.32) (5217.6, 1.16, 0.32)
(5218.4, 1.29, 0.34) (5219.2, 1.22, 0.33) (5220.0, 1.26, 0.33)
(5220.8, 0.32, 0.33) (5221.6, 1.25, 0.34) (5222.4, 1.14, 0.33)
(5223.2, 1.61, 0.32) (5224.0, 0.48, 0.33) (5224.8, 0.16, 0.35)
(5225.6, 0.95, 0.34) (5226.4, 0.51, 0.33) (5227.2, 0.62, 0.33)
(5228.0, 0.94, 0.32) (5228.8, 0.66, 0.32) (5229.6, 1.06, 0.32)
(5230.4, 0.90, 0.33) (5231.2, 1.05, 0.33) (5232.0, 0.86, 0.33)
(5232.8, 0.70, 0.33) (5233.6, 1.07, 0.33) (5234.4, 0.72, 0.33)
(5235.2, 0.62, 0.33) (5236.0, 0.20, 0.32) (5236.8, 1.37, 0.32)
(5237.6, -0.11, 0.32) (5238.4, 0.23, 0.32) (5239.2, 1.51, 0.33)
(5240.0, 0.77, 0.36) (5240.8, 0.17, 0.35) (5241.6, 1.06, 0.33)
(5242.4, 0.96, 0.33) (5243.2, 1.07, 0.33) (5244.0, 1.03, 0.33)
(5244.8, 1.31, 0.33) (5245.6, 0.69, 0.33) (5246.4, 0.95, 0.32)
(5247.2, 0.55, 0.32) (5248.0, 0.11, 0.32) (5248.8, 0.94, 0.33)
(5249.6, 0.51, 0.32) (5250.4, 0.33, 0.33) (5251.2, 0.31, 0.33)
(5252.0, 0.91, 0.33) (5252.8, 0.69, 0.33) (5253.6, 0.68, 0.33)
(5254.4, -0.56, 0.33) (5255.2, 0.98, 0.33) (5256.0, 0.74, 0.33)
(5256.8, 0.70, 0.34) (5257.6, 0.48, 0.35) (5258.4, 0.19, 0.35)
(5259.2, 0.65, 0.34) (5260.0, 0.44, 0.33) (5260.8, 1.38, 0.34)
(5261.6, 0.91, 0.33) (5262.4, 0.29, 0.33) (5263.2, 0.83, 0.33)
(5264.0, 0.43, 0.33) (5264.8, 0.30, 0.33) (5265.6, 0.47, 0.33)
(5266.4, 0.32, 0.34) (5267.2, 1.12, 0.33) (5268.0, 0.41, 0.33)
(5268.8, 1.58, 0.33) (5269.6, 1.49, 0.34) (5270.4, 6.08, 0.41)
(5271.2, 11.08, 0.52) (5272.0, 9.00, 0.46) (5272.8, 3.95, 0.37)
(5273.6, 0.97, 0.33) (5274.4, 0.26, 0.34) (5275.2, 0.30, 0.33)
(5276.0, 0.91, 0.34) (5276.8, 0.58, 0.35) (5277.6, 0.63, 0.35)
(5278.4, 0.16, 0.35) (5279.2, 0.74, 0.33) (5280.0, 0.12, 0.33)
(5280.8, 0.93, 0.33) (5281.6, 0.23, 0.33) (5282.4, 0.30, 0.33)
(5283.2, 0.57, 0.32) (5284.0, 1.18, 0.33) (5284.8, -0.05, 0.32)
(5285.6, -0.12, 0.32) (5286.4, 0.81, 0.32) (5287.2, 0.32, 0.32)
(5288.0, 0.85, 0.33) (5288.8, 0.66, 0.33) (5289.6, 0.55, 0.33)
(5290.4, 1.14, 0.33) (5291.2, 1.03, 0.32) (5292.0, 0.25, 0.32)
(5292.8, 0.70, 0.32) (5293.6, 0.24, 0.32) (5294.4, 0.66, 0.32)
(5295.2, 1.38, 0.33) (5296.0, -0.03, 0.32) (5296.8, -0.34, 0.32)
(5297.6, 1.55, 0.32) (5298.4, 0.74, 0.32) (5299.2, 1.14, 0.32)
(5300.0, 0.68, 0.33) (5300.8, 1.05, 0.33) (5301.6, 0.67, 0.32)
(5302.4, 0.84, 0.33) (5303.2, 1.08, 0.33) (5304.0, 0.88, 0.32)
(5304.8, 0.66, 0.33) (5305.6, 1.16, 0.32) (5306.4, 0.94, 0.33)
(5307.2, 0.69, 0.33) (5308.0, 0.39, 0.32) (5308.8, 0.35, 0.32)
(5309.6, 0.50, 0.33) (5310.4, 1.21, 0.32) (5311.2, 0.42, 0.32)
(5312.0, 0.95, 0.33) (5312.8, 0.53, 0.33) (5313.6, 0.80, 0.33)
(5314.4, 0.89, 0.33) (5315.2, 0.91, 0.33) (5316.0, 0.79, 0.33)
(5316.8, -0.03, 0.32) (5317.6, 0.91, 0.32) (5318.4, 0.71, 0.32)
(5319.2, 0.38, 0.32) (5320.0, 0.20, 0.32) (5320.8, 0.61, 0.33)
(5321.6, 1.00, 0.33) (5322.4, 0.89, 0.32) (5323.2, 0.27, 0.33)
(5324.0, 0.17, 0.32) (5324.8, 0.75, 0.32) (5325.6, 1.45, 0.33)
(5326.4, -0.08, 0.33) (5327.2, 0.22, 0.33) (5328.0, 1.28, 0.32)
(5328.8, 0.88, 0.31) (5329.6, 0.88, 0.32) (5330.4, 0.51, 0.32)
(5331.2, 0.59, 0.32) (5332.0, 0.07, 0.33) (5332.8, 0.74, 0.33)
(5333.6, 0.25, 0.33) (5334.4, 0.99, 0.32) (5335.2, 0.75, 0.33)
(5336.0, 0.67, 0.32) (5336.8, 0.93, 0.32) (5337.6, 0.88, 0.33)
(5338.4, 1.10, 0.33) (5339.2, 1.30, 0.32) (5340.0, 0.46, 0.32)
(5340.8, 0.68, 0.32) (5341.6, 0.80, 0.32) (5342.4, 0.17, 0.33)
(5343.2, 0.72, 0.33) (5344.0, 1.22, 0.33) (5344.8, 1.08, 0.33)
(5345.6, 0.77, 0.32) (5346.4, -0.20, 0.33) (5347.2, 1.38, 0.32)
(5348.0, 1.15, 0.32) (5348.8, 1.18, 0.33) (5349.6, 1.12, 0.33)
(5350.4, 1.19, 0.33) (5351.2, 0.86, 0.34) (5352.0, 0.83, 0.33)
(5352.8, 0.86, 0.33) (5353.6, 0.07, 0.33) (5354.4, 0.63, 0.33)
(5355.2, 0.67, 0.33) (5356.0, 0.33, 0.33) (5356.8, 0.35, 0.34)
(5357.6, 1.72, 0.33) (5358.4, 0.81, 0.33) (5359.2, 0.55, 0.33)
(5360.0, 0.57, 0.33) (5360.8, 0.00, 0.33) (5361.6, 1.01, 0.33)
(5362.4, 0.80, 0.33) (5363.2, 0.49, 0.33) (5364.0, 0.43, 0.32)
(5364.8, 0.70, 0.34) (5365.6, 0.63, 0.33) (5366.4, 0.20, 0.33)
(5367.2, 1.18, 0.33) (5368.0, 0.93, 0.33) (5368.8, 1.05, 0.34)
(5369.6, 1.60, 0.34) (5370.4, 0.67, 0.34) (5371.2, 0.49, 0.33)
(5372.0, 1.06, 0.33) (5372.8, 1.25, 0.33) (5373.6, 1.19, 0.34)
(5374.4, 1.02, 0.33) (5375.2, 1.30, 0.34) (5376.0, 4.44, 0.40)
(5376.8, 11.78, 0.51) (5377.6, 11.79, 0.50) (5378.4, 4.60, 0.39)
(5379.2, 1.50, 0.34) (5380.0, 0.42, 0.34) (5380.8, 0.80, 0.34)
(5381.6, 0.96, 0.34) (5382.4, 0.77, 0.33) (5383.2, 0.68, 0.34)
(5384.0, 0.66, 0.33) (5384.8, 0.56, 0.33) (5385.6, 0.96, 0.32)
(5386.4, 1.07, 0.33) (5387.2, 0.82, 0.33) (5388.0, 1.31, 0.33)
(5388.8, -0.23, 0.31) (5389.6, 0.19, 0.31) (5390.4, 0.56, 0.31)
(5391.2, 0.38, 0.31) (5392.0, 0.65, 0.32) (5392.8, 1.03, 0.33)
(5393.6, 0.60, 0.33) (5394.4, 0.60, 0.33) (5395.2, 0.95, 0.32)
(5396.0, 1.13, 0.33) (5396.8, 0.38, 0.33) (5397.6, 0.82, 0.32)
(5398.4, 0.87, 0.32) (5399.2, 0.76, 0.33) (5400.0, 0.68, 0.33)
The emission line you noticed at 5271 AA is H-beta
